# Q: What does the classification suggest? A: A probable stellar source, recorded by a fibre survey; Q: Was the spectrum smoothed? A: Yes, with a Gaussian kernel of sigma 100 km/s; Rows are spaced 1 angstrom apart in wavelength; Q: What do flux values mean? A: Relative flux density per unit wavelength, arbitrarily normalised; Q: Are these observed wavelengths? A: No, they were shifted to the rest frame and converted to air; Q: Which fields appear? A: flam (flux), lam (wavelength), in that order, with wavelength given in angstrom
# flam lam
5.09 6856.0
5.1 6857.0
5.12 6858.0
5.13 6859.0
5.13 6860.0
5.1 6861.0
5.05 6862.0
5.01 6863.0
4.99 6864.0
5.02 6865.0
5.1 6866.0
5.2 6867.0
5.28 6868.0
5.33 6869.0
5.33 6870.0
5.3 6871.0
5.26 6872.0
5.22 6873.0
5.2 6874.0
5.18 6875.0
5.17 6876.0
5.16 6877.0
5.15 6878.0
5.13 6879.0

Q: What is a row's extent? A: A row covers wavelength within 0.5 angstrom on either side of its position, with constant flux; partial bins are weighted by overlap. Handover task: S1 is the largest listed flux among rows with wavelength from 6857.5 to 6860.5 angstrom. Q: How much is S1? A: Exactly 5.13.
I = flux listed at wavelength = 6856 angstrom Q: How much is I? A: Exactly 5.09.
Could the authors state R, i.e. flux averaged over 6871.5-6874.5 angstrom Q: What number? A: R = 5.23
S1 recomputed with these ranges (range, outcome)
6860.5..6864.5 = 5.1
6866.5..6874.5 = 5.33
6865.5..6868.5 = 5.28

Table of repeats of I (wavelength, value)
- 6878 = 5.15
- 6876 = 5.17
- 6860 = 5.13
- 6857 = 5.1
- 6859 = 5.13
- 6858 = 5.12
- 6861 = 5.1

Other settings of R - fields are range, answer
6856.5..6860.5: 5.12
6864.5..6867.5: 5.11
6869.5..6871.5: 5.31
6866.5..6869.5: 5.27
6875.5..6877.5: 5.17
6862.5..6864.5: 5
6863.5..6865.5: 5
